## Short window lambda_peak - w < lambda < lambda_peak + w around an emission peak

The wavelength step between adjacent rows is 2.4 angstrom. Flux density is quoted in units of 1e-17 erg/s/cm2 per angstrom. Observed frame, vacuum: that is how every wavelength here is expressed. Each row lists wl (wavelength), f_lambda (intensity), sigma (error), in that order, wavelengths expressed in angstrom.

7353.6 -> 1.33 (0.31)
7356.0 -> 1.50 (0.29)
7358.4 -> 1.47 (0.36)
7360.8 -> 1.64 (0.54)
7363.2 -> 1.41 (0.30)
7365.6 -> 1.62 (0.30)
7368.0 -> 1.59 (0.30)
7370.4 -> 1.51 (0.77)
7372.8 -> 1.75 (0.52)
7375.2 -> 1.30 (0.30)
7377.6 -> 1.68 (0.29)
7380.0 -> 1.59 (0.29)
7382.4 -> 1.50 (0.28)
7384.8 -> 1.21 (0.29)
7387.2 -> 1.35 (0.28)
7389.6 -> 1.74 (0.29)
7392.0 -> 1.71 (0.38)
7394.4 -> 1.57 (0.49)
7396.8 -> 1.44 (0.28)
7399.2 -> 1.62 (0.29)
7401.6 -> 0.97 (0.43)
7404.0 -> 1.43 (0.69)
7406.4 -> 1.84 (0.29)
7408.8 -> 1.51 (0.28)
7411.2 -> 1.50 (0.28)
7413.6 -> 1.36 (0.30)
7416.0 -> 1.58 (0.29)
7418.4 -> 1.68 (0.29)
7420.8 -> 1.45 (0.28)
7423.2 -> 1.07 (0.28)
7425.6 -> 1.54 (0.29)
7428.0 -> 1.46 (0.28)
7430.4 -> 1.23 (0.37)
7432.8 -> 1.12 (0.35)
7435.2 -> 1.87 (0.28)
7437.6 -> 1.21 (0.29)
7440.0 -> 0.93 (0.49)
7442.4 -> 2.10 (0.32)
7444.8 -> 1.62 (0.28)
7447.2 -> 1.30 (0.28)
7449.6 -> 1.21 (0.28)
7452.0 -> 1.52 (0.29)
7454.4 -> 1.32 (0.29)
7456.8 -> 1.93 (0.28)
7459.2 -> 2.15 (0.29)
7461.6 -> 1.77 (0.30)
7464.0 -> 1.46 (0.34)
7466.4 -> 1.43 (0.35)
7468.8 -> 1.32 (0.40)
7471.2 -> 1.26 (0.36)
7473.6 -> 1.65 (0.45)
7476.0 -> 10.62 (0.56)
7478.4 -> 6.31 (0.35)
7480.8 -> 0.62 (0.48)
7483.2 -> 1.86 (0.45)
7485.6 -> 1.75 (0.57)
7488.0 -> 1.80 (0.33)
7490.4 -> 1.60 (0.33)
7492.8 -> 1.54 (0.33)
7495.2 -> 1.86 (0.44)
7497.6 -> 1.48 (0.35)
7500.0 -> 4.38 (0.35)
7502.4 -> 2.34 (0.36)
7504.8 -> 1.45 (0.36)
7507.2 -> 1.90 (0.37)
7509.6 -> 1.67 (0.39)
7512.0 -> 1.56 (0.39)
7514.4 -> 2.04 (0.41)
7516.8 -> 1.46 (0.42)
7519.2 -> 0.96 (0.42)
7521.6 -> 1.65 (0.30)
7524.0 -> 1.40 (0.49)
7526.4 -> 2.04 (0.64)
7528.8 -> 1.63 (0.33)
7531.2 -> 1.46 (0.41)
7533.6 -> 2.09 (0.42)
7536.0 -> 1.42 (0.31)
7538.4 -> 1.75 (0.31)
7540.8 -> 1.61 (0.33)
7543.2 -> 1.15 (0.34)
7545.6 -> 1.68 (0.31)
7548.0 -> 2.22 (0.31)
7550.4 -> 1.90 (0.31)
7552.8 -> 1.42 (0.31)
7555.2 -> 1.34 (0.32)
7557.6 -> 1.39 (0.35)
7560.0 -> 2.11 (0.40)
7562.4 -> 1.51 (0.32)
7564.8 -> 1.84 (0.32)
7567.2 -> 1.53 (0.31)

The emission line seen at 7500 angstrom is [N II]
